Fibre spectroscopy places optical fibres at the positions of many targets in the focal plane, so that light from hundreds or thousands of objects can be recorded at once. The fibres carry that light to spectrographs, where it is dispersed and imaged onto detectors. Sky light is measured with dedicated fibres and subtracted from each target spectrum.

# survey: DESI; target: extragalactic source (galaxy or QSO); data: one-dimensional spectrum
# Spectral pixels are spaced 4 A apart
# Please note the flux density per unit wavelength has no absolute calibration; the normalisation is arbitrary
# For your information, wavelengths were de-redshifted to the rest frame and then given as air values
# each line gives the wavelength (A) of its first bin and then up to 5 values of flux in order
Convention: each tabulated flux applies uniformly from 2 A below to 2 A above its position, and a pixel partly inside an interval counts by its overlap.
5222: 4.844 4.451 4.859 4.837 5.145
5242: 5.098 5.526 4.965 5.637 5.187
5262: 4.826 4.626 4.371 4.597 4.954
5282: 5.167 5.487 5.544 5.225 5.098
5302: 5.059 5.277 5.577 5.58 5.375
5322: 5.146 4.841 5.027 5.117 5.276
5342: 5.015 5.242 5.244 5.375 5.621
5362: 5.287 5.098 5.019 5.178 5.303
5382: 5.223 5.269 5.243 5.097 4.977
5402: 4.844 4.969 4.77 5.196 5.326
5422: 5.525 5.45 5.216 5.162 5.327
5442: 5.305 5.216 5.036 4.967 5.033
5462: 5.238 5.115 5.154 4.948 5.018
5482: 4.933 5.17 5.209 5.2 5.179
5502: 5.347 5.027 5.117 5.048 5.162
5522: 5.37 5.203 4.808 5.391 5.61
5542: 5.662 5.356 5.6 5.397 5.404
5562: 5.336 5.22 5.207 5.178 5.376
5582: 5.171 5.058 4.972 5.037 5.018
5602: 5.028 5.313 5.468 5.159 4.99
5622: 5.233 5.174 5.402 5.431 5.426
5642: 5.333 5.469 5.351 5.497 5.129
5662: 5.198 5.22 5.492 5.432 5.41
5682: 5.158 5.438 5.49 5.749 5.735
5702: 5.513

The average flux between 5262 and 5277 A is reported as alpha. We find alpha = 4.6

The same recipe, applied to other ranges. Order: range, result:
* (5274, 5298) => 5.2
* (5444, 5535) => 5.12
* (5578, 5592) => 5.11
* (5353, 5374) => 5.27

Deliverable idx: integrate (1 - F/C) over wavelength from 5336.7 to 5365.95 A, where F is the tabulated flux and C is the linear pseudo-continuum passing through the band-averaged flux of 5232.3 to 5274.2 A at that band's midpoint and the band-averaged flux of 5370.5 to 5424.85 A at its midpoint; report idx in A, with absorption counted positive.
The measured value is -1.03 A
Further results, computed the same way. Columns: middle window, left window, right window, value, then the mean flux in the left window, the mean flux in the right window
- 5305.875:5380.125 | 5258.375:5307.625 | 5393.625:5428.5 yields -2.5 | 5.02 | 5.13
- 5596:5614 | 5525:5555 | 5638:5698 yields 0.6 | 5.38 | 5.4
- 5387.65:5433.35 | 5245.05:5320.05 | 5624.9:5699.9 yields 0.8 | 5.16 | 5.4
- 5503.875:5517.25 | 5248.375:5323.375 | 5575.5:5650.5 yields 0.3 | 5.14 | 5.23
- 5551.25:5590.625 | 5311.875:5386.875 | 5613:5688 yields 0.3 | 5.22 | 5.31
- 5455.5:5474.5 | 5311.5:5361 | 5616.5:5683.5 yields 0.6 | 5.24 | 5.32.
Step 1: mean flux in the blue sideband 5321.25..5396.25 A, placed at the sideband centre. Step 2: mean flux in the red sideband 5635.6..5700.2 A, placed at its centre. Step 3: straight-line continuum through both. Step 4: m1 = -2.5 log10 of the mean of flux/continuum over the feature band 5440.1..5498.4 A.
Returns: 0.03 mag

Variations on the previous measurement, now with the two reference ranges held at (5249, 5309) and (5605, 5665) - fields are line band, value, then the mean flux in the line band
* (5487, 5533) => 0.01 mag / 5.16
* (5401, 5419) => 0.03 mag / 5.01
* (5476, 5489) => 0.03 mag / 5.05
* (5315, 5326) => -0.02 mag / 5.21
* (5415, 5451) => -0.02 mag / 5.29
